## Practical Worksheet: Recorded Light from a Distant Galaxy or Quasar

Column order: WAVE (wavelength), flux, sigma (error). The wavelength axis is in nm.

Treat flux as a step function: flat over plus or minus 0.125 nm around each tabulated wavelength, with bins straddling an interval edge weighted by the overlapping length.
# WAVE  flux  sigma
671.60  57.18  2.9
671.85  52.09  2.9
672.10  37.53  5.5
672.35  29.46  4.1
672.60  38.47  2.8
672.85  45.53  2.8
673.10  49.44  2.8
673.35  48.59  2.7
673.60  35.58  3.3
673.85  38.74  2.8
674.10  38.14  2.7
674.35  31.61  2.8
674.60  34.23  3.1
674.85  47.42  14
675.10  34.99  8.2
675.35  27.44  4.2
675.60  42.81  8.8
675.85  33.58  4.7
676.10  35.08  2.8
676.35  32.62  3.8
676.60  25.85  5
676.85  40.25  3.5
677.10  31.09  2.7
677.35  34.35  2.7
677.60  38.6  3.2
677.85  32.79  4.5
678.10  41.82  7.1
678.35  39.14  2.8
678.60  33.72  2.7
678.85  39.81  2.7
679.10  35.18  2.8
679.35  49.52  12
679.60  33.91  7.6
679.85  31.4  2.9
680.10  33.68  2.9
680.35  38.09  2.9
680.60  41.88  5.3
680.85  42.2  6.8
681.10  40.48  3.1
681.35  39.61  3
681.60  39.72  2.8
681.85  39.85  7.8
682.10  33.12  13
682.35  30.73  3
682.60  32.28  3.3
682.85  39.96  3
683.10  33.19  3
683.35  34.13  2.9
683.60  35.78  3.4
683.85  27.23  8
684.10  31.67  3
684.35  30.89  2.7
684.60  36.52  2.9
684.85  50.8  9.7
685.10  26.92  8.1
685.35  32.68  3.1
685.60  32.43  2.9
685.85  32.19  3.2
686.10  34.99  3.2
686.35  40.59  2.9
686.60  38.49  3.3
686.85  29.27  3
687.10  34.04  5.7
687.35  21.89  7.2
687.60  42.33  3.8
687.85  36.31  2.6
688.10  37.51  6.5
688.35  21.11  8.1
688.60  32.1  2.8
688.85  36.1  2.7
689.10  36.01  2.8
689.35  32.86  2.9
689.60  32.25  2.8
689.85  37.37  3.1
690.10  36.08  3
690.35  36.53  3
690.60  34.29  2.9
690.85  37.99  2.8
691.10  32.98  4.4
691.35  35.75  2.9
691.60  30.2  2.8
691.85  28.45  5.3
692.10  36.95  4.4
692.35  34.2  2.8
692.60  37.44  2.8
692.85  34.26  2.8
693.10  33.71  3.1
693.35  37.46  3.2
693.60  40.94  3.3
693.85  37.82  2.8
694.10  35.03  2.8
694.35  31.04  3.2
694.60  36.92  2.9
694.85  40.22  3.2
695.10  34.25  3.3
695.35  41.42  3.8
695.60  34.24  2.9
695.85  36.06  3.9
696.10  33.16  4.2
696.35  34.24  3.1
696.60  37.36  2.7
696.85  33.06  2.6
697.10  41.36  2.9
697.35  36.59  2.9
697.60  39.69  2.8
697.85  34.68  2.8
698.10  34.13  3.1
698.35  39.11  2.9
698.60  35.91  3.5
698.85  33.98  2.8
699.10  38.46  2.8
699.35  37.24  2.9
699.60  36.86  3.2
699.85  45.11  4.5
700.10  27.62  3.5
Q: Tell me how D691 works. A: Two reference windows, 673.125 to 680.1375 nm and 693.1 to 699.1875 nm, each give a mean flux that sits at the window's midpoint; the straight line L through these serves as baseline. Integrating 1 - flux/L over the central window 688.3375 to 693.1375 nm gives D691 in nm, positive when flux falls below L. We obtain 0.32 nm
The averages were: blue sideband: 36.7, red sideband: 36.5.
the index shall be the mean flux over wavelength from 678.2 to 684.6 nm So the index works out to 36.3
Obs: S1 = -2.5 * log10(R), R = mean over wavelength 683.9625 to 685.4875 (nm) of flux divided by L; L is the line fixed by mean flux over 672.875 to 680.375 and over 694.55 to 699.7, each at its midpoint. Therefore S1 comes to 0.063 mag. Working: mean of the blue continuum 37.1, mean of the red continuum 36.6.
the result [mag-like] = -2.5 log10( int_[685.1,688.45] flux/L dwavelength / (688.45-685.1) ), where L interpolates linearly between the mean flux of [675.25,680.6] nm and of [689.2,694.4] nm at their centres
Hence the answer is 0.07 mag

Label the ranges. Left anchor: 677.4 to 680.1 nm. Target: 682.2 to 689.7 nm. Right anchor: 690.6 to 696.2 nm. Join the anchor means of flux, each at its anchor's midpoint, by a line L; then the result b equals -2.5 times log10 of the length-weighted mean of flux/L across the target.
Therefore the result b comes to 0.08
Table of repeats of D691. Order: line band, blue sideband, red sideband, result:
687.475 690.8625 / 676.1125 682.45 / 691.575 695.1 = 0.10 nm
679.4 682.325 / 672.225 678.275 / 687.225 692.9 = -0.15 nm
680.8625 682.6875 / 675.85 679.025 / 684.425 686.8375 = -0.07 nm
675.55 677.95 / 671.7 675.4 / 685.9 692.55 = 0.25 nm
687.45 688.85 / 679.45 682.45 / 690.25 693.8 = 0.08 nm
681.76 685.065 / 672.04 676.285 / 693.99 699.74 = 0.23 nm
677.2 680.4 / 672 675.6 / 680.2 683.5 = 0.06 nm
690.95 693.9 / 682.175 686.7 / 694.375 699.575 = 0.07 nm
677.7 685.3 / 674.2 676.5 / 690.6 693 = -0.32 nm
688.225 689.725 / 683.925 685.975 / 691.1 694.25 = 0.12 nm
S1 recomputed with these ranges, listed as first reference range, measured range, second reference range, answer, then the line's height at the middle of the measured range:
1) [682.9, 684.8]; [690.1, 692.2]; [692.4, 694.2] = 0.05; 35.9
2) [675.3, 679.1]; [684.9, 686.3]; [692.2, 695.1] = 0.08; 35.8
